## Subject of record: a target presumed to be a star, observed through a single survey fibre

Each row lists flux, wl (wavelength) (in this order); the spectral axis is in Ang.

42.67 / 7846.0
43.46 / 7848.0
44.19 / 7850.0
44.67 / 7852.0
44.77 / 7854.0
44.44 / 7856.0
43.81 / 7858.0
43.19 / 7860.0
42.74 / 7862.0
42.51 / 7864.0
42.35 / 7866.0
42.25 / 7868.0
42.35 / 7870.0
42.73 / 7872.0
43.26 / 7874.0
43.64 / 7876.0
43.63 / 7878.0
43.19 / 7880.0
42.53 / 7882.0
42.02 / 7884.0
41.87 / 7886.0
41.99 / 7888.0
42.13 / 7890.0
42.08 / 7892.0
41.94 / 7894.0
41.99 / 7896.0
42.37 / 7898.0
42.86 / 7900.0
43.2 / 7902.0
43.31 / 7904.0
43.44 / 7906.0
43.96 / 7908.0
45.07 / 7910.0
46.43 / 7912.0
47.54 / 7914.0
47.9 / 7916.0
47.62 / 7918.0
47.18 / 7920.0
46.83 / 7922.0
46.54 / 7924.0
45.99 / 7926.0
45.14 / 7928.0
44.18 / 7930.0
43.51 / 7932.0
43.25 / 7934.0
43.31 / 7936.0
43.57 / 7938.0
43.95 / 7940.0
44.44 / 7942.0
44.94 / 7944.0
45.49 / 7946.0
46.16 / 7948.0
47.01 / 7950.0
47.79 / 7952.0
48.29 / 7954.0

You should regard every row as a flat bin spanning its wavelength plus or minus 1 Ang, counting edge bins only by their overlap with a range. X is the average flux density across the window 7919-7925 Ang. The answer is 46.9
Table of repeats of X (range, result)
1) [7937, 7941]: 43.8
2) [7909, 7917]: 46.7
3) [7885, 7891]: 42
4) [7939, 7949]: 45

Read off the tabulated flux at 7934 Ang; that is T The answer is 43.25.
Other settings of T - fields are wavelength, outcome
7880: 43.19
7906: 43.44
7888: 41.99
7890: 42.13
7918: 47.62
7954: 48.29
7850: 44.19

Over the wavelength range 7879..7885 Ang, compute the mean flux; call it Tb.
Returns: 42.6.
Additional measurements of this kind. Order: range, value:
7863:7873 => 42.4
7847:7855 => 44.3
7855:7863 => 43.5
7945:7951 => 46.2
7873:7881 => 43.4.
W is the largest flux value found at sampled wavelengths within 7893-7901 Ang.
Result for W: 42.86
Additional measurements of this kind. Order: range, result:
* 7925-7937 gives 45.99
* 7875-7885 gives 43.64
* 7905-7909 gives 43.96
